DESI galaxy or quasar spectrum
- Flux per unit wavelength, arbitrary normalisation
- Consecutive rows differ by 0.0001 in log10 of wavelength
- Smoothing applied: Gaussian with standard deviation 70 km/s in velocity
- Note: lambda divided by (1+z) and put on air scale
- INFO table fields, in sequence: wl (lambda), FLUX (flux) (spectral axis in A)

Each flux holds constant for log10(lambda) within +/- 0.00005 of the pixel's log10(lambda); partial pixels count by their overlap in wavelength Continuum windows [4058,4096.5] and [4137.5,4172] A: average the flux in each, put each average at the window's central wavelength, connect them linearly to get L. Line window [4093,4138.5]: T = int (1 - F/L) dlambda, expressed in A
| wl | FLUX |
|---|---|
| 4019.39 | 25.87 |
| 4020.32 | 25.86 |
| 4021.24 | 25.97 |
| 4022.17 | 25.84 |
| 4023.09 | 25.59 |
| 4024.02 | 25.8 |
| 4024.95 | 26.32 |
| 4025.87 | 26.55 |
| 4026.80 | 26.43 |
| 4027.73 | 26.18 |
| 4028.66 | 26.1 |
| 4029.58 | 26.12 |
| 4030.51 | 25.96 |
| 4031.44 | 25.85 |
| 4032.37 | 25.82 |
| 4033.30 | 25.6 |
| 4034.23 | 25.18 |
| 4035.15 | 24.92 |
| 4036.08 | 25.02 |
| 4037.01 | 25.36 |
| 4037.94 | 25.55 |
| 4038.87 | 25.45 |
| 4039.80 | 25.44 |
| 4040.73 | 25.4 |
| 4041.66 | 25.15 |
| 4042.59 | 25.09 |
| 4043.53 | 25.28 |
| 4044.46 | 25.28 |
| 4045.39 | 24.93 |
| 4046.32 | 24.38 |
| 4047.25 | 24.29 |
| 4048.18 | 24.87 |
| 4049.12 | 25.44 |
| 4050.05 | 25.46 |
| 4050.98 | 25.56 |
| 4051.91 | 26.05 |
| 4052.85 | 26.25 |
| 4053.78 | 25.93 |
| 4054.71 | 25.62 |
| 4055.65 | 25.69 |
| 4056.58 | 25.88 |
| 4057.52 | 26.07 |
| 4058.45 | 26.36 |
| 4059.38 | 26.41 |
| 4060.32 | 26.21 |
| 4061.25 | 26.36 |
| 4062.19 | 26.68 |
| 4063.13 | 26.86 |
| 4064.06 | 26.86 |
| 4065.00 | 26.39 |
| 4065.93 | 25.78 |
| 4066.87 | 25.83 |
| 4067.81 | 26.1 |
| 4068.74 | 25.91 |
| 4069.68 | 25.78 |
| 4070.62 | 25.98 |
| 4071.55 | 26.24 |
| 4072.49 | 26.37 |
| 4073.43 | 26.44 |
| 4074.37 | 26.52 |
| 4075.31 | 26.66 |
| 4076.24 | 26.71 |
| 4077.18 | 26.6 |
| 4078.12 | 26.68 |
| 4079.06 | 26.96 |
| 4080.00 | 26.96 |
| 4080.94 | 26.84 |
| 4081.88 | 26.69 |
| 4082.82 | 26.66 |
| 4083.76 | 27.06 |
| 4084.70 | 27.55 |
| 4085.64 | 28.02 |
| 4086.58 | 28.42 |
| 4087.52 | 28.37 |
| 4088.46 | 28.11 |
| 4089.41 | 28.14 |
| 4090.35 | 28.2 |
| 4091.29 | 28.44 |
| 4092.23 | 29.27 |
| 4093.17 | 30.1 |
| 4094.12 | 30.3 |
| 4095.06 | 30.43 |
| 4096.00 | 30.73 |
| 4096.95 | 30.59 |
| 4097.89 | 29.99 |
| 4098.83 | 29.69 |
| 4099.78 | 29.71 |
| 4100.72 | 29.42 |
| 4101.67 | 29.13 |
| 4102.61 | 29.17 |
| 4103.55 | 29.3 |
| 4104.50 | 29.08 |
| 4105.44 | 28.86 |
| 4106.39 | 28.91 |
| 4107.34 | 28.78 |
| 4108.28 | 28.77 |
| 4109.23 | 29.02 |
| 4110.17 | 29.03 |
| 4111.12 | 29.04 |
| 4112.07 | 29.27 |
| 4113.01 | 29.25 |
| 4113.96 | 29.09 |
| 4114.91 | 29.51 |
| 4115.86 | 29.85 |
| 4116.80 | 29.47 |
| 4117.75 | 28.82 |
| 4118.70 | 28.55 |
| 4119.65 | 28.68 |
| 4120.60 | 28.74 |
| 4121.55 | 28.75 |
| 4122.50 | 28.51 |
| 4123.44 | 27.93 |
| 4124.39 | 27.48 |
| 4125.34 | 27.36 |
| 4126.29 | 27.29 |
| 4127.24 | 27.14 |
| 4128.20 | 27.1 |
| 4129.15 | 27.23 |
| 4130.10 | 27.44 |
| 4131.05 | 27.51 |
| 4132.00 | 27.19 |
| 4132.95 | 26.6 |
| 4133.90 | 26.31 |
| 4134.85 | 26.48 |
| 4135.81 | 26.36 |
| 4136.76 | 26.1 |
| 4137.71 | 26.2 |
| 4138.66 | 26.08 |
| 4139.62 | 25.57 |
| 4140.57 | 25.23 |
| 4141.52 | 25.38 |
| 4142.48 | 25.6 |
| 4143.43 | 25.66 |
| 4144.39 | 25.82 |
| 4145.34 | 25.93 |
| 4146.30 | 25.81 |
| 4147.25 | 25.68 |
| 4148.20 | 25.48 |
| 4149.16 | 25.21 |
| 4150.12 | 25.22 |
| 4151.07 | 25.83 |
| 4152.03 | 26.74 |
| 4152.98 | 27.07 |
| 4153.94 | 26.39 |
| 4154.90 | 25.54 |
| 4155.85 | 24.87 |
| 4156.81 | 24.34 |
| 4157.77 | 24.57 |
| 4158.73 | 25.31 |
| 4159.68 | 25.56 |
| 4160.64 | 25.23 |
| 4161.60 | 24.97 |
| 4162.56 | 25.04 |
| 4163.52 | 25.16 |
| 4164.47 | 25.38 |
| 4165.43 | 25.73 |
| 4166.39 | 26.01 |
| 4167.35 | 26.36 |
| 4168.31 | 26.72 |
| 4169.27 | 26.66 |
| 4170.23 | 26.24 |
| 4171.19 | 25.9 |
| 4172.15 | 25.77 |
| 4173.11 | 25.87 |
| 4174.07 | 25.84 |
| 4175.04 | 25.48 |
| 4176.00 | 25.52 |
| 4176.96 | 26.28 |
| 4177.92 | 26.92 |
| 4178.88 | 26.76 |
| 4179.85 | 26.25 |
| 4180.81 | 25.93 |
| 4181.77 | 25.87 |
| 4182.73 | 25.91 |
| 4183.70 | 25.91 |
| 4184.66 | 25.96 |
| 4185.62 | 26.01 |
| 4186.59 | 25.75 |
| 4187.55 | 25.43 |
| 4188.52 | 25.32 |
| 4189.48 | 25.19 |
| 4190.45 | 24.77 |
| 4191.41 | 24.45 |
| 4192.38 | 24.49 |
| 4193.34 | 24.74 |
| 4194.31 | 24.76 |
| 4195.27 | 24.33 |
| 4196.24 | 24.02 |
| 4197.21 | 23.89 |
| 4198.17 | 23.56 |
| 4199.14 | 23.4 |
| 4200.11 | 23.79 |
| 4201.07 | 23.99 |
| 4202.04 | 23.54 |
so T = -3.5 A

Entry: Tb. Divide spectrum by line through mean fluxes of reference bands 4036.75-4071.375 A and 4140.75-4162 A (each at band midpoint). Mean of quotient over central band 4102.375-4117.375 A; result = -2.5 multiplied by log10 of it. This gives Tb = -0.140 mag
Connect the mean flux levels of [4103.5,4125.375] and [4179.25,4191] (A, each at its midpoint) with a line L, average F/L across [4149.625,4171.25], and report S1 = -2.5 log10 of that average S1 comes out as 0.05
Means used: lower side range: 28.9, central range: 25.7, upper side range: 25.7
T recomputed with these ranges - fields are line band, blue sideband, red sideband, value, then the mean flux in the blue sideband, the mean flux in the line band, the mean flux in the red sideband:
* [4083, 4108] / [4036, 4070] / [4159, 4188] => -3.2 A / 25.7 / 29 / 25.9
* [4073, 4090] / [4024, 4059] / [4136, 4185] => -1.0 A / 25.6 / 27.2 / 25.8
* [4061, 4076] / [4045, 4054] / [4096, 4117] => 0.2 A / 25.3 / 26.3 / 29.3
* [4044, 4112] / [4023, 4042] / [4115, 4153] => -2.8 A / 25.7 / 27.3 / 26.9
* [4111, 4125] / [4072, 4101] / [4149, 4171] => -0.9 A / 28.1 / 28.9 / 25.7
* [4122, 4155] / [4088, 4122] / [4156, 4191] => 1.3 A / 29.2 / 26.4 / 25.7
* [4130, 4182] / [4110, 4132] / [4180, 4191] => 1.9 A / 28.4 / 25.9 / 25.7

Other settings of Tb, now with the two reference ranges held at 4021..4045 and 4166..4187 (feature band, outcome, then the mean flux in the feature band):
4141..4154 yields 0.01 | 25.8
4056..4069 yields -0.02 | 26.3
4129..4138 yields -0.03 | 26.8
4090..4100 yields -0.15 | 29.8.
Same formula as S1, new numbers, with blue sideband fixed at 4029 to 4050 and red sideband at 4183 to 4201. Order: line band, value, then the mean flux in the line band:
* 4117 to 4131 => -0.12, 27.9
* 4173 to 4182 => -0.05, 26.1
